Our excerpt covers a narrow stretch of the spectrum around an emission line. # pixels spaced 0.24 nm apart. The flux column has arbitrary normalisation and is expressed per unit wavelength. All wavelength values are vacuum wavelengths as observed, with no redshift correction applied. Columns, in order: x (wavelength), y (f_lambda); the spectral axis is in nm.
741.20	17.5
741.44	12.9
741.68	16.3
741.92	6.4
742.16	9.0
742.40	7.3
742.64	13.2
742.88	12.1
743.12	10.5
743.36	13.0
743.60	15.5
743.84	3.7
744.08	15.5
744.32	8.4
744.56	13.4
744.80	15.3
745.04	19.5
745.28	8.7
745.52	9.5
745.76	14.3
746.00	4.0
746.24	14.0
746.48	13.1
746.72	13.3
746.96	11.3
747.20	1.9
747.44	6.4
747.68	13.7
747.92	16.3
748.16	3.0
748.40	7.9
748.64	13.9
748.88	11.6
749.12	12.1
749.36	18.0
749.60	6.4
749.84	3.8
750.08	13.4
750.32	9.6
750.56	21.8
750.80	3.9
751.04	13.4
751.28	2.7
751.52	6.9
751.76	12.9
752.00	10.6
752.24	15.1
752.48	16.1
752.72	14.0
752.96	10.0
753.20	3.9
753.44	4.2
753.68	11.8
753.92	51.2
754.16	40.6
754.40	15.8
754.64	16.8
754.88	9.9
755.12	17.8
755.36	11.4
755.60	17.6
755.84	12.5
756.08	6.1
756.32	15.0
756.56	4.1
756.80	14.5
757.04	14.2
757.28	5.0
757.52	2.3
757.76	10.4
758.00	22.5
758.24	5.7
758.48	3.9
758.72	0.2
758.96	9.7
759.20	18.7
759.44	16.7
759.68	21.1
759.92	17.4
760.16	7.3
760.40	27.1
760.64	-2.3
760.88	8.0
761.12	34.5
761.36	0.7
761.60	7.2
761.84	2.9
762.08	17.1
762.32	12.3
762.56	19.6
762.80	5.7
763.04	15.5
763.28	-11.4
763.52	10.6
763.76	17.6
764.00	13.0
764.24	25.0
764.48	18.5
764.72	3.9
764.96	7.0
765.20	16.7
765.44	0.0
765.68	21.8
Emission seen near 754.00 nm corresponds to H-beta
